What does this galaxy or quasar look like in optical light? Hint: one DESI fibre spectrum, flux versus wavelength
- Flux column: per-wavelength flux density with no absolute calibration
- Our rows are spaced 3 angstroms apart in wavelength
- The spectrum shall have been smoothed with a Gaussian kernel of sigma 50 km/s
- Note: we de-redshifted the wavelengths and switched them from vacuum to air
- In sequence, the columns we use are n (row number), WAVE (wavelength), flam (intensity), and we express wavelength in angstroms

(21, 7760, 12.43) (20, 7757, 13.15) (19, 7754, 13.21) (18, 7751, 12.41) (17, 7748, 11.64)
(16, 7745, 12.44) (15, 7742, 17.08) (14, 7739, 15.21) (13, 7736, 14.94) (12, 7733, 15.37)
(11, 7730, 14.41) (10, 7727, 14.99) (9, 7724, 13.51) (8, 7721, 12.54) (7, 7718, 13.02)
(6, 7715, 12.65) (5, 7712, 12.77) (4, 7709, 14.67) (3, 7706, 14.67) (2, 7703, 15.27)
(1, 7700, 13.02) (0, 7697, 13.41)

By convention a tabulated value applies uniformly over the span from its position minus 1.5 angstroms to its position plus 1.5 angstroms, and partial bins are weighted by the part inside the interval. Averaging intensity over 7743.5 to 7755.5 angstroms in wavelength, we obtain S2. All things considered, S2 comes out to 12.4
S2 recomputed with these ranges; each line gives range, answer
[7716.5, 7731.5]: 13.7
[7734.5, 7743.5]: 15.7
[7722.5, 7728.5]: 14.2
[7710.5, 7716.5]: 12.7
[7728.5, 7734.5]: 14.9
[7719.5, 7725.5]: 13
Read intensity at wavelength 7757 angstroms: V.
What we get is 13.15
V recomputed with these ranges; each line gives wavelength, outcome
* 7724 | 13.51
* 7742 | 17.08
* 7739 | 15.21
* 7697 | 13.41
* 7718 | 13.02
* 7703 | 15.27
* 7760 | 12.43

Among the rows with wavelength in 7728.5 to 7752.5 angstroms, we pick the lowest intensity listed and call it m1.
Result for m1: 11.64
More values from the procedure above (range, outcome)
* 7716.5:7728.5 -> 12.54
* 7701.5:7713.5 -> 12.77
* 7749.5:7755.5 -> 12.41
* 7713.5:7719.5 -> 12.65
